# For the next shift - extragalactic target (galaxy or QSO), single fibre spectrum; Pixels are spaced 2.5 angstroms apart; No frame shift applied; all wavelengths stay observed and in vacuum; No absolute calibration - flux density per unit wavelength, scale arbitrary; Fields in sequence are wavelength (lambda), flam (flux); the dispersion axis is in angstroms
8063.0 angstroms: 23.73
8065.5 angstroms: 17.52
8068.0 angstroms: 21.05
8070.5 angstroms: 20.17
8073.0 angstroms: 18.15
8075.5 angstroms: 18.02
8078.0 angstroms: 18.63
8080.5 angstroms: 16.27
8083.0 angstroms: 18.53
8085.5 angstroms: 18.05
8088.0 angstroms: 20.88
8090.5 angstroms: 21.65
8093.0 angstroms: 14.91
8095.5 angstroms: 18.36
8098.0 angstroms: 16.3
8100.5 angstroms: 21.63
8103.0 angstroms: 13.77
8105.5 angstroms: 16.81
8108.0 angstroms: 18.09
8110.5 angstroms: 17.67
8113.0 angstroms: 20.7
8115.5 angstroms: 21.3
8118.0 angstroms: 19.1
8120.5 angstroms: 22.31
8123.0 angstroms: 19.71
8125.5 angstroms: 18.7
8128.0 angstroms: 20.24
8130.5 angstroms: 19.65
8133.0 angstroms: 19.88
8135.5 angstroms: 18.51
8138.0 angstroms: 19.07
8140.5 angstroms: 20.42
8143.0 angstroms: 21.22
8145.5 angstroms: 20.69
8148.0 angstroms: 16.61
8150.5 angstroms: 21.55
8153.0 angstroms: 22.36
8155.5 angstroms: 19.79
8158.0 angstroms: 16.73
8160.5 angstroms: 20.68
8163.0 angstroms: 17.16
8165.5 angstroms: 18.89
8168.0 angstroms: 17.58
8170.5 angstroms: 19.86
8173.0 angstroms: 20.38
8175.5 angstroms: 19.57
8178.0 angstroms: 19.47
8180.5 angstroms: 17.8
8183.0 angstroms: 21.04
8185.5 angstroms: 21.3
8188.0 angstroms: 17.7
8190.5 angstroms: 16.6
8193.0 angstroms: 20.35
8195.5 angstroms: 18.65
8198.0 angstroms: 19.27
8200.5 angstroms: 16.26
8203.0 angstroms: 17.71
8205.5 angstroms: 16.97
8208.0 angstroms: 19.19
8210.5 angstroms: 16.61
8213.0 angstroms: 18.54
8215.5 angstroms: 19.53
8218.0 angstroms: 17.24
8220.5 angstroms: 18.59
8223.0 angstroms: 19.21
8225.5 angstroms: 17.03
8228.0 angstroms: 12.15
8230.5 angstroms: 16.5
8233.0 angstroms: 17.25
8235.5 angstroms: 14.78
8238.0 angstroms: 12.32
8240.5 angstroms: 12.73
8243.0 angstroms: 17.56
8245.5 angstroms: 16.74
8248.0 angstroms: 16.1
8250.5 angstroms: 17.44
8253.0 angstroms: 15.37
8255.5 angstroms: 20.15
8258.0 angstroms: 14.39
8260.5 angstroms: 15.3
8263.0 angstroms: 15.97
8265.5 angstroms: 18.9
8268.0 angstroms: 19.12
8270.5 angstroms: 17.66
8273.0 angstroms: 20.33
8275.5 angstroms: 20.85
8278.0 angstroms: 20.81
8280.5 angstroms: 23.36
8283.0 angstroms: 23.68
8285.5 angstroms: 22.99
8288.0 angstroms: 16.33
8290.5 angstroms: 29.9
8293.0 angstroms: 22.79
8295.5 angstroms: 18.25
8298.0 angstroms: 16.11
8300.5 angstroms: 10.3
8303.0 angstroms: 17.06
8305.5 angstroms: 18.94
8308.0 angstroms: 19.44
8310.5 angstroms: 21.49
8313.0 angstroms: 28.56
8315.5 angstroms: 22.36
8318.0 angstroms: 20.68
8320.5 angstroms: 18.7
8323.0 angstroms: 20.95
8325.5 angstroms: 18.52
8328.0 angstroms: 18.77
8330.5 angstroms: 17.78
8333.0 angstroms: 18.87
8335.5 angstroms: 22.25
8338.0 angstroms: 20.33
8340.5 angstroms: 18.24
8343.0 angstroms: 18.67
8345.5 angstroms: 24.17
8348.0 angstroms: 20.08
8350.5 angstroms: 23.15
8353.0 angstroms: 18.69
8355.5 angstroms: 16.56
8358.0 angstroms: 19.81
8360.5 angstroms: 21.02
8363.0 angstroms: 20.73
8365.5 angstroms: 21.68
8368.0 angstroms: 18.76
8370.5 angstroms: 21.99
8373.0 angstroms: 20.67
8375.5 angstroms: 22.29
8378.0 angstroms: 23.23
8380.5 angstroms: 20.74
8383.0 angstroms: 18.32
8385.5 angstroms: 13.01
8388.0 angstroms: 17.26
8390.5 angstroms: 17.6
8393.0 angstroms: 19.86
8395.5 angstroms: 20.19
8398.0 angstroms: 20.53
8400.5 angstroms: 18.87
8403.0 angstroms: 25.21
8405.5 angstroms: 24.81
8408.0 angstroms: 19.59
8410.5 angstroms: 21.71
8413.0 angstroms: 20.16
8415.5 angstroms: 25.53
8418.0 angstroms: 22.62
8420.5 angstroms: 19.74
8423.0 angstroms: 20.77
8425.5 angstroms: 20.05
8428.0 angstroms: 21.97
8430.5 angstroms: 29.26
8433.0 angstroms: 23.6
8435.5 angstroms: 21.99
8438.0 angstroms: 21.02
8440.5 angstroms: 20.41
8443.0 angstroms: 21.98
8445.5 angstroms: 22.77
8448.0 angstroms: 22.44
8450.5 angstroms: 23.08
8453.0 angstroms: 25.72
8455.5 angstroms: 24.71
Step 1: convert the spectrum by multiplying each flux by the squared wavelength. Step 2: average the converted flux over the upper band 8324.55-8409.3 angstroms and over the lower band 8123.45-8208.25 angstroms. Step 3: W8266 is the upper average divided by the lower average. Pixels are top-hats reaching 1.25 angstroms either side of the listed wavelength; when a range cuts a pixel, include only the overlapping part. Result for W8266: 1.1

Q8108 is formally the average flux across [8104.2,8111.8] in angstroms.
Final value 17.5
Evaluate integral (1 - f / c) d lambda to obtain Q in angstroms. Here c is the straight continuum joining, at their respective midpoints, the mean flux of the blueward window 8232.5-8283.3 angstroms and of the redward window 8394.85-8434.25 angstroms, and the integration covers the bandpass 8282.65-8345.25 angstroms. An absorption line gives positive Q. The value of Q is -3.0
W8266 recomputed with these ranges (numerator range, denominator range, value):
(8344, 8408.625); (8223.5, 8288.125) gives 1.19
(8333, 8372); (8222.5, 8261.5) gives 1.32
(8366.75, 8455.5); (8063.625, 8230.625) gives 1.22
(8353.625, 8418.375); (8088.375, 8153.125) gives 1.13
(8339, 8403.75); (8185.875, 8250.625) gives 1.22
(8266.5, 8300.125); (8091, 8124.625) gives 1.16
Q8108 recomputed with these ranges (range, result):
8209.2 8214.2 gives 17.6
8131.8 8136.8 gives 19.2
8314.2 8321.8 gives 20.6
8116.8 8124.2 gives 20.4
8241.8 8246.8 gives 17.1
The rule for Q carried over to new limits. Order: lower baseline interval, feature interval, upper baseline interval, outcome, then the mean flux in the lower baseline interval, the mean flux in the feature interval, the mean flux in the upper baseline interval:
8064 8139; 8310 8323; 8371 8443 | -1.2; 18.9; 22.3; 21.1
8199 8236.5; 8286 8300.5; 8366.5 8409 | -1.1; 17.2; 19.9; 20.2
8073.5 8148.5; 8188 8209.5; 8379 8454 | 1.7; 18.9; 18.1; 21.4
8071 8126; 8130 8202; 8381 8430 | -0.8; 18.6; 19.3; 20.6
